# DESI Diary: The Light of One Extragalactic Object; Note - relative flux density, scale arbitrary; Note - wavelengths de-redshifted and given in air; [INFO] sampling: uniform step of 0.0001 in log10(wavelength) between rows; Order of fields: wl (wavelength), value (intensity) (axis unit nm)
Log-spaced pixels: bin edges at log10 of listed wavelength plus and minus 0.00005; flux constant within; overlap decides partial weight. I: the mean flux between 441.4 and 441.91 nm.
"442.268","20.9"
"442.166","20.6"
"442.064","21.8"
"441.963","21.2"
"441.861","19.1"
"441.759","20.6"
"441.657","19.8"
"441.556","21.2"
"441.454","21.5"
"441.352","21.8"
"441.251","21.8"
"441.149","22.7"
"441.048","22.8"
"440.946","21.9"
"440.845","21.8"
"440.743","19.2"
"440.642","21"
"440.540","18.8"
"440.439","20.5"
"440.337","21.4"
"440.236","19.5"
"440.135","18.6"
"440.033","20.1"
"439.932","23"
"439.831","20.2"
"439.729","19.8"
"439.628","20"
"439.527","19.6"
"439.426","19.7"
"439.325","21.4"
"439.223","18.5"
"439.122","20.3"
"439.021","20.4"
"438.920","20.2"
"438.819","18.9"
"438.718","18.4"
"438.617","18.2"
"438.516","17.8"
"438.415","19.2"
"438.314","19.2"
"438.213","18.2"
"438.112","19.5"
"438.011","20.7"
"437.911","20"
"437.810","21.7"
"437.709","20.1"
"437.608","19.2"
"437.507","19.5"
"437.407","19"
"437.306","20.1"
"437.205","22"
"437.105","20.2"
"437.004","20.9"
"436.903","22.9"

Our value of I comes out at 20.4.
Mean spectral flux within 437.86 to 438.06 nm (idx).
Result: 20.4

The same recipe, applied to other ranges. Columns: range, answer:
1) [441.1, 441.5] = 21.9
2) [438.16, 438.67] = 18.5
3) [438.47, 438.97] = 18.7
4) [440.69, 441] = 21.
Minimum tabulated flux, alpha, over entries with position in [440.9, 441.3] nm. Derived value 21.8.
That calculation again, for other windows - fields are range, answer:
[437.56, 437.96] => 19.2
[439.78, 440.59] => 18.6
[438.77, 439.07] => 18.9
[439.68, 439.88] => 19.8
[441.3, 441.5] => 21.5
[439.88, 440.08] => 20.1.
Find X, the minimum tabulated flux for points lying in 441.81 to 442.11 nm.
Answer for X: 19.1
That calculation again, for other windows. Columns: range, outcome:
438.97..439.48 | 18.5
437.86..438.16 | 19.5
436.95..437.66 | 19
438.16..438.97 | 17.8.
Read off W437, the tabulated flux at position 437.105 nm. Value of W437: 20.2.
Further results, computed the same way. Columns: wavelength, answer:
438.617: 18.2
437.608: 19.2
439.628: 20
